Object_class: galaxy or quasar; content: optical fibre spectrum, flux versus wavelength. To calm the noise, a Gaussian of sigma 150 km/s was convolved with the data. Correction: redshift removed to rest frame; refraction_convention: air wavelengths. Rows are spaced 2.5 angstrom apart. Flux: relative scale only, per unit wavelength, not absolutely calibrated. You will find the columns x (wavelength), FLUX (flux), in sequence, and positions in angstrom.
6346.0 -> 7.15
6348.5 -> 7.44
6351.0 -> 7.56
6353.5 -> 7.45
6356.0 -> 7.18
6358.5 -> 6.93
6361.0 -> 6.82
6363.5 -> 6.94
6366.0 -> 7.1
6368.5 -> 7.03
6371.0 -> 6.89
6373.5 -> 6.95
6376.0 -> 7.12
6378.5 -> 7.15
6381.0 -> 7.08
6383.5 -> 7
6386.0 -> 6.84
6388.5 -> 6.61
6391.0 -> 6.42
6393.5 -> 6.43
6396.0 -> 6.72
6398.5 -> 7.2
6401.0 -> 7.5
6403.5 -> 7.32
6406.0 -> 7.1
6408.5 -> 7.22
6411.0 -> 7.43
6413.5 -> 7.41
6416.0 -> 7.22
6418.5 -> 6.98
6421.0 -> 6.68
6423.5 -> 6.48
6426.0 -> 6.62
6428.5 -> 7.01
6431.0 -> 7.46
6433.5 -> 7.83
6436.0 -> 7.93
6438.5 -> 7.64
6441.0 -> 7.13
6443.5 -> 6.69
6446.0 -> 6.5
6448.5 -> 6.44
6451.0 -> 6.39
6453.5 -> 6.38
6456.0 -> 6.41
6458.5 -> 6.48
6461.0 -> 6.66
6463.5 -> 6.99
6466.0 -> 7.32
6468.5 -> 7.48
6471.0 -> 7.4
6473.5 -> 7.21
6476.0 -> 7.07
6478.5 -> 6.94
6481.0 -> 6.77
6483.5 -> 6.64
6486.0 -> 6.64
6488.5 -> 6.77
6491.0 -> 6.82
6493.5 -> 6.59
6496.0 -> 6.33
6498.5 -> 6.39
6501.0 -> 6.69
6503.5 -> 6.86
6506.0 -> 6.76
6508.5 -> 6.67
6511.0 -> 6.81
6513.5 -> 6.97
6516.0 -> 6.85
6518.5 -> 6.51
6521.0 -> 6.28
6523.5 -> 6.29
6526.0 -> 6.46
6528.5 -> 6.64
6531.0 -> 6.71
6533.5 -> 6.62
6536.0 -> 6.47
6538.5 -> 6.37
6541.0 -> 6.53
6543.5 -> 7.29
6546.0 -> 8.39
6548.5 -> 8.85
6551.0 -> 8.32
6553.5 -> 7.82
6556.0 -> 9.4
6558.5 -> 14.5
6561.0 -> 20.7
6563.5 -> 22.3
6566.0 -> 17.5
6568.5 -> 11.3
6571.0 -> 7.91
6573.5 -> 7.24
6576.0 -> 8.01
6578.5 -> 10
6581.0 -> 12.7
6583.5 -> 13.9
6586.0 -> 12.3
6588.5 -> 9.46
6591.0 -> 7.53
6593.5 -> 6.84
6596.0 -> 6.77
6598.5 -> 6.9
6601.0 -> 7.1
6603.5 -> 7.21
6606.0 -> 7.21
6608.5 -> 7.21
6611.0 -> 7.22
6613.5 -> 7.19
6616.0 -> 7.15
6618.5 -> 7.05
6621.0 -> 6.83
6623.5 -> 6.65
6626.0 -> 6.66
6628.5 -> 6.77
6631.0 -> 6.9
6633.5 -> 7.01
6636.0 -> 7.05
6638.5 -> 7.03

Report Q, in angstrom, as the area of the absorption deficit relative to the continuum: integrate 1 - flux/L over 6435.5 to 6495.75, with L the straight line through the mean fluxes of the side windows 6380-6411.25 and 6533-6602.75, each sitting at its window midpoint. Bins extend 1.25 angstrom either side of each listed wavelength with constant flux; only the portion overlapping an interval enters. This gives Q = 9.7 angstrom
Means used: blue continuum 6.98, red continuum 9.98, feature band 6.86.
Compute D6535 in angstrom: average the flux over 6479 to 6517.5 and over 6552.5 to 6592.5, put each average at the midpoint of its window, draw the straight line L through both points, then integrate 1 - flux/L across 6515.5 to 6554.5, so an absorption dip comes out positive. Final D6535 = 9.7 angstrom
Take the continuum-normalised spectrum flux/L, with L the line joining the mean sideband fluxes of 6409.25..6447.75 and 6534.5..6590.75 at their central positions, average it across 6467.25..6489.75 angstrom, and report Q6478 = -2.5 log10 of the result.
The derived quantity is 0.21 mag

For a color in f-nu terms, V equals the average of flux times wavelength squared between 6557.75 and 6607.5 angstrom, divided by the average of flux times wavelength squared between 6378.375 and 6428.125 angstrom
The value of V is 1.64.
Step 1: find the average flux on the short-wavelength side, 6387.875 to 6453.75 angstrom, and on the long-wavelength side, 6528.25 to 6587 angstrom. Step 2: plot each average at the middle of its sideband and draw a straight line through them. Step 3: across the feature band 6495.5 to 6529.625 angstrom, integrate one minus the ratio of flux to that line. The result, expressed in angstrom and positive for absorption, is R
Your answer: 9.7 angstrom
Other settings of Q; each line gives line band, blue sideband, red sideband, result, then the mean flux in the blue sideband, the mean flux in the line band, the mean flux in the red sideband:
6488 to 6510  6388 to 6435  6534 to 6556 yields 2.2 angstrom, 7.05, 6.65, 7.58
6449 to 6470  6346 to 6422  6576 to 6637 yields 1.8 angstrom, 7.06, 6.76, 7.99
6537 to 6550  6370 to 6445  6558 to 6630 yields 2.1 angstrom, 7.07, 7.48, 9.6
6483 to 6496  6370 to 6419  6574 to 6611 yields 2.0 angstrom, 7.03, 6.66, 8.71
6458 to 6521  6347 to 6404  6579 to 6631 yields 5.9 angstrom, 7.03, 6.82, 8.03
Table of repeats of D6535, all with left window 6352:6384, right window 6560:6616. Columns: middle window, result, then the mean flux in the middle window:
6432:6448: 1.58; 7.25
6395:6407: 0.53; 7.18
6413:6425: 1.29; 6.92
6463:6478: 2.17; 7.24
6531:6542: 3.35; 6.52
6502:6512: 2.45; 6.77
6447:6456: 1.97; 6.41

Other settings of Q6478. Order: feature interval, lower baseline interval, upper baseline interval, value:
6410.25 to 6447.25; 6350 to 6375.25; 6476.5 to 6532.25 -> -0.038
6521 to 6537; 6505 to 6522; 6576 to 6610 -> 0.095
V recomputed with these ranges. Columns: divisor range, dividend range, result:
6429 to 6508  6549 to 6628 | 1.44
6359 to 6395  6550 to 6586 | 1.89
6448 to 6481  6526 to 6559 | 1.16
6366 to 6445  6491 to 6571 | 1.27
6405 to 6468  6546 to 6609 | 1.55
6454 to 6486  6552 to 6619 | 1.50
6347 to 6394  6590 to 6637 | 1.08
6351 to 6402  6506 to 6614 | 1.34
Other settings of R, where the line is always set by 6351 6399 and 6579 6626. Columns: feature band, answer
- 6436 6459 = 1.8 angstrom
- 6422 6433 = 0.4 angstrom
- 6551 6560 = -3.0 angstrom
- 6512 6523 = 1.5 angstrom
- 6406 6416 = -0.2 angstrom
